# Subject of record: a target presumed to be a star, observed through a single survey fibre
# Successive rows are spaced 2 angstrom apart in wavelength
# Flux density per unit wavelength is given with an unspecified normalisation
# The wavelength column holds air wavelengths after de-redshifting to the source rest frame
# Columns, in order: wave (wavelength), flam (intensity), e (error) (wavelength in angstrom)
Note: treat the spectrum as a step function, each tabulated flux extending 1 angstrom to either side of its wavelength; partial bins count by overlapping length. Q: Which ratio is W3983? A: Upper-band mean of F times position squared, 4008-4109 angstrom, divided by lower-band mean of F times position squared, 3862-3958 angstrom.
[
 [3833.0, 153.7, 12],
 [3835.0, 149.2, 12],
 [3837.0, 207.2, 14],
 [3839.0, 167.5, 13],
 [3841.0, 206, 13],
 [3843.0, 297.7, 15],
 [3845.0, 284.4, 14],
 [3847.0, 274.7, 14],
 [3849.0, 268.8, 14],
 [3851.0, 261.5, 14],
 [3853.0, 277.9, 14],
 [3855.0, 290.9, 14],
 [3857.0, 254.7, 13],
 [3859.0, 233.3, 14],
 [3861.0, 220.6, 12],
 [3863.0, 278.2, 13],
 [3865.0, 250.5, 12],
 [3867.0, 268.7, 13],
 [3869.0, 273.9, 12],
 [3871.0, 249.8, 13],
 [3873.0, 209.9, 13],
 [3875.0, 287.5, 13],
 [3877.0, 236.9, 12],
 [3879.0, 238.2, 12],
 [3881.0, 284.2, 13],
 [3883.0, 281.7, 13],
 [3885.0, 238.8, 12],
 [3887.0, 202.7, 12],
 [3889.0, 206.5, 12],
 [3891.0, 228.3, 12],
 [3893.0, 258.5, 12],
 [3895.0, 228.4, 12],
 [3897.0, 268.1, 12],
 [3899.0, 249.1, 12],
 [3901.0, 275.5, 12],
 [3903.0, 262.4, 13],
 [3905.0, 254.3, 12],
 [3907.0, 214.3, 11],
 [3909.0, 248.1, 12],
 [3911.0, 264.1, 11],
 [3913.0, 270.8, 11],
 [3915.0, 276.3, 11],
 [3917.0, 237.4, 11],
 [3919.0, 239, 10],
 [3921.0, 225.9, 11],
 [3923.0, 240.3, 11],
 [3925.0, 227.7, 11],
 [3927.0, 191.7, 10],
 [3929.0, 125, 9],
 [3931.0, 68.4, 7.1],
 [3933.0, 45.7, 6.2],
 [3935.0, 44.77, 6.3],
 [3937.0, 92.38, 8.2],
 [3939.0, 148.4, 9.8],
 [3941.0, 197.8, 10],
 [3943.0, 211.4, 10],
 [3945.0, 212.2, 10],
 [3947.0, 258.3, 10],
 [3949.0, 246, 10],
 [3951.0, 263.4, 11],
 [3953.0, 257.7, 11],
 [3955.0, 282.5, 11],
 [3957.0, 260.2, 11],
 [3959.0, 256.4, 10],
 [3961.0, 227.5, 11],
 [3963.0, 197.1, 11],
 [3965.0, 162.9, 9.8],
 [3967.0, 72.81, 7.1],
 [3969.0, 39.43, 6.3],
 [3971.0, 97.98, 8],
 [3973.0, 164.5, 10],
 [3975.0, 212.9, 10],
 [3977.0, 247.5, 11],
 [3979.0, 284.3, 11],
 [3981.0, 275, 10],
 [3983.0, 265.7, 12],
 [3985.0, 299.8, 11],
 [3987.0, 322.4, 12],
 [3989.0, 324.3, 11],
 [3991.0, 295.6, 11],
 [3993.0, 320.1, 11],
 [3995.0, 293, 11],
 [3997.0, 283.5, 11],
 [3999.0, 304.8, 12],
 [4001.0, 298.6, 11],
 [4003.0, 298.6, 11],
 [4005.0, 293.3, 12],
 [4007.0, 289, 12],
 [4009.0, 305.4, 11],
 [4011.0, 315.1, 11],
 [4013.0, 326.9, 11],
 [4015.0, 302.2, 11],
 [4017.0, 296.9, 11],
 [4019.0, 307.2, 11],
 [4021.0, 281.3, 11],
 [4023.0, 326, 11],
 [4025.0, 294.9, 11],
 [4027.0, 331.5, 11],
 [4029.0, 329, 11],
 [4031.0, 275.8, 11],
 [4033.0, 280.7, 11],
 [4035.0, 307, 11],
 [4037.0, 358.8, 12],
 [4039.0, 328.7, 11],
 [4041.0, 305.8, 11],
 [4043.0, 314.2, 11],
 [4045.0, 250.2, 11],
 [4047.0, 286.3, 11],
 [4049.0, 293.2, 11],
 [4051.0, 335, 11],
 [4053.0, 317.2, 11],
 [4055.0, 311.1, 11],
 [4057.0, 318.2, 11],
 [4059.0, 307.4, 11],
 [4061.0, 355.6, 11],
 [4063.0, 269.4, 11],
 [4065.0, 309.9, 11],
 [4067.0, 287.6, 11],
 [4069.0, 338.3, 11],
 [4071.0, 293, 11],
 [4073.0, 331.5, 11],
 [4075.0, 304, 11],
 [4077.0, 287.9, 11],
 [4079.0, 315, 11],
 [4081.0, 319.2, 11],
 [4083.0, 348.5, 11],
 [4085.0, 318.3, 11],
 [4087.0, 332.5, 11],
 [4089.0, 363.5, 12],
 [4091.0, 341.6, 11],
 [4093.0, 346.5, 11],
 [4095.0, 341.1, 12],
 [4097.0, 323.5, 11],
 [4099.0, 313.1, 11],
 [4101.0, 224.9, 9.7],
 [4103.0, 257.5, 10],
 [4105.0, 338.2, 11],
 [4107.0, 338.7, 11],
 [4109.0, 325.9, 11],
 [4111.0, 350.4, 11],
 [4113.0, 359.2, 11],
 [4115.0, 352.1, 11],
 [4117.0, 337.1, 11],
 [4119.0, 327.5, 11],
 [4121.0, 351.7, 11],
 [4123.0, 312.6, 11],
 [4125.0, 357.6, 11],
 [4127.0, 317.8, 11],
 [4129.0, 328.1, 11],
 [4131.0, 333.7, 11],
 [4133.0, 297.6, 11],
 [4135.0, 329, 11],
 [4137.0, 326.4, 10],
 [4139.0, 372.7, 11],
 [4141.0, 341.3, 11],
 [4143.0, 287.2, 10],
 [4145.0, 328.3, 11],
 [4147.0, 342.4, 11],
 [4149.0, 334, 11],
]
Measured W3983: 1.49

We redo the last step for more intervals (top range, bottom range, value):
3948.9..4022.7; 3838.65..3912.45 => 1.09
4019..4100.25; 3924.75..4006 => 1.50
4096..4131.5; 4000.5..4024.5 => 1.13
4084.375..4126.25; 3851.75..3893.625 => 1.47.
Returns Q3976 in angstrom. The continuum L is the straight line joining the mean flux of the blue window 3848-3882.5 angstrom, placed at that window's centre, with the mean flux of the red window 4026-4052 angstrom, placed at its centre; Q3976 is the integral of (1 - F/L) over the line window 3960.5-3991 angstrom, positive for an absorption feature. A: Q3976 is 7.9 angstrom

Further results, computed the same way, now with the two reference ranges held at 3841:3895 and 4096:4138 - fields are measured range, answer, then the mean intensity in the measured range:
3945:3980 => 9.07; 208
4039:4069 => 0.01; 306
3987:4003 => -0.76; 304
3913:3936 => 7.73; 179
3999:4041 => -1.45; 307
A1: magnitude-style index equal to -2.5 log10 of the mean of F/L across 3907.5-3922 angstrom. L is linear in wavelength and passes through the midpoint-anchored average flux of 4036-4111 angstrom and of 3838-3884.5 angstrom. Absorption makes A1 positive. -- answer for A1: 0.09 mag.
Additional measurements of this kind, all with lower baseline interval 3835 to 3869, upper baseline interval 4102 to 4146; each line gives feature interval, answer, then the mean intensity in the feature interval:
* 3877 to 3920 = 0.07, 249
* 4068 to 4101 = -0.01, 323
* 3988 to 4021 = -0.03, 303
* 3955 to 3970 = 0.48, 181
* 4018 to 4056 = -0.01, 307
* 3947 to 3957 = 0.07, 262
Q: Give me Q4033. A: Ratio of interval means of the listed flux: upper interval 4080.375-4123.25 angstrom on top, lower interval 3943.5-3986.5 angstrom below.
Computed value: 1.5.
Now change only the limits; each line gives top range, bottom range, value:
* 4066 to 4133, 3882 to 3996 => 1.46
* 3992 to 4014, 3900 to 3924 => 1.21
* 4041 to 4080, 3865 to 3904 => 1.23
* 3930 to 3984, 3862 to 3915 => 0.75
